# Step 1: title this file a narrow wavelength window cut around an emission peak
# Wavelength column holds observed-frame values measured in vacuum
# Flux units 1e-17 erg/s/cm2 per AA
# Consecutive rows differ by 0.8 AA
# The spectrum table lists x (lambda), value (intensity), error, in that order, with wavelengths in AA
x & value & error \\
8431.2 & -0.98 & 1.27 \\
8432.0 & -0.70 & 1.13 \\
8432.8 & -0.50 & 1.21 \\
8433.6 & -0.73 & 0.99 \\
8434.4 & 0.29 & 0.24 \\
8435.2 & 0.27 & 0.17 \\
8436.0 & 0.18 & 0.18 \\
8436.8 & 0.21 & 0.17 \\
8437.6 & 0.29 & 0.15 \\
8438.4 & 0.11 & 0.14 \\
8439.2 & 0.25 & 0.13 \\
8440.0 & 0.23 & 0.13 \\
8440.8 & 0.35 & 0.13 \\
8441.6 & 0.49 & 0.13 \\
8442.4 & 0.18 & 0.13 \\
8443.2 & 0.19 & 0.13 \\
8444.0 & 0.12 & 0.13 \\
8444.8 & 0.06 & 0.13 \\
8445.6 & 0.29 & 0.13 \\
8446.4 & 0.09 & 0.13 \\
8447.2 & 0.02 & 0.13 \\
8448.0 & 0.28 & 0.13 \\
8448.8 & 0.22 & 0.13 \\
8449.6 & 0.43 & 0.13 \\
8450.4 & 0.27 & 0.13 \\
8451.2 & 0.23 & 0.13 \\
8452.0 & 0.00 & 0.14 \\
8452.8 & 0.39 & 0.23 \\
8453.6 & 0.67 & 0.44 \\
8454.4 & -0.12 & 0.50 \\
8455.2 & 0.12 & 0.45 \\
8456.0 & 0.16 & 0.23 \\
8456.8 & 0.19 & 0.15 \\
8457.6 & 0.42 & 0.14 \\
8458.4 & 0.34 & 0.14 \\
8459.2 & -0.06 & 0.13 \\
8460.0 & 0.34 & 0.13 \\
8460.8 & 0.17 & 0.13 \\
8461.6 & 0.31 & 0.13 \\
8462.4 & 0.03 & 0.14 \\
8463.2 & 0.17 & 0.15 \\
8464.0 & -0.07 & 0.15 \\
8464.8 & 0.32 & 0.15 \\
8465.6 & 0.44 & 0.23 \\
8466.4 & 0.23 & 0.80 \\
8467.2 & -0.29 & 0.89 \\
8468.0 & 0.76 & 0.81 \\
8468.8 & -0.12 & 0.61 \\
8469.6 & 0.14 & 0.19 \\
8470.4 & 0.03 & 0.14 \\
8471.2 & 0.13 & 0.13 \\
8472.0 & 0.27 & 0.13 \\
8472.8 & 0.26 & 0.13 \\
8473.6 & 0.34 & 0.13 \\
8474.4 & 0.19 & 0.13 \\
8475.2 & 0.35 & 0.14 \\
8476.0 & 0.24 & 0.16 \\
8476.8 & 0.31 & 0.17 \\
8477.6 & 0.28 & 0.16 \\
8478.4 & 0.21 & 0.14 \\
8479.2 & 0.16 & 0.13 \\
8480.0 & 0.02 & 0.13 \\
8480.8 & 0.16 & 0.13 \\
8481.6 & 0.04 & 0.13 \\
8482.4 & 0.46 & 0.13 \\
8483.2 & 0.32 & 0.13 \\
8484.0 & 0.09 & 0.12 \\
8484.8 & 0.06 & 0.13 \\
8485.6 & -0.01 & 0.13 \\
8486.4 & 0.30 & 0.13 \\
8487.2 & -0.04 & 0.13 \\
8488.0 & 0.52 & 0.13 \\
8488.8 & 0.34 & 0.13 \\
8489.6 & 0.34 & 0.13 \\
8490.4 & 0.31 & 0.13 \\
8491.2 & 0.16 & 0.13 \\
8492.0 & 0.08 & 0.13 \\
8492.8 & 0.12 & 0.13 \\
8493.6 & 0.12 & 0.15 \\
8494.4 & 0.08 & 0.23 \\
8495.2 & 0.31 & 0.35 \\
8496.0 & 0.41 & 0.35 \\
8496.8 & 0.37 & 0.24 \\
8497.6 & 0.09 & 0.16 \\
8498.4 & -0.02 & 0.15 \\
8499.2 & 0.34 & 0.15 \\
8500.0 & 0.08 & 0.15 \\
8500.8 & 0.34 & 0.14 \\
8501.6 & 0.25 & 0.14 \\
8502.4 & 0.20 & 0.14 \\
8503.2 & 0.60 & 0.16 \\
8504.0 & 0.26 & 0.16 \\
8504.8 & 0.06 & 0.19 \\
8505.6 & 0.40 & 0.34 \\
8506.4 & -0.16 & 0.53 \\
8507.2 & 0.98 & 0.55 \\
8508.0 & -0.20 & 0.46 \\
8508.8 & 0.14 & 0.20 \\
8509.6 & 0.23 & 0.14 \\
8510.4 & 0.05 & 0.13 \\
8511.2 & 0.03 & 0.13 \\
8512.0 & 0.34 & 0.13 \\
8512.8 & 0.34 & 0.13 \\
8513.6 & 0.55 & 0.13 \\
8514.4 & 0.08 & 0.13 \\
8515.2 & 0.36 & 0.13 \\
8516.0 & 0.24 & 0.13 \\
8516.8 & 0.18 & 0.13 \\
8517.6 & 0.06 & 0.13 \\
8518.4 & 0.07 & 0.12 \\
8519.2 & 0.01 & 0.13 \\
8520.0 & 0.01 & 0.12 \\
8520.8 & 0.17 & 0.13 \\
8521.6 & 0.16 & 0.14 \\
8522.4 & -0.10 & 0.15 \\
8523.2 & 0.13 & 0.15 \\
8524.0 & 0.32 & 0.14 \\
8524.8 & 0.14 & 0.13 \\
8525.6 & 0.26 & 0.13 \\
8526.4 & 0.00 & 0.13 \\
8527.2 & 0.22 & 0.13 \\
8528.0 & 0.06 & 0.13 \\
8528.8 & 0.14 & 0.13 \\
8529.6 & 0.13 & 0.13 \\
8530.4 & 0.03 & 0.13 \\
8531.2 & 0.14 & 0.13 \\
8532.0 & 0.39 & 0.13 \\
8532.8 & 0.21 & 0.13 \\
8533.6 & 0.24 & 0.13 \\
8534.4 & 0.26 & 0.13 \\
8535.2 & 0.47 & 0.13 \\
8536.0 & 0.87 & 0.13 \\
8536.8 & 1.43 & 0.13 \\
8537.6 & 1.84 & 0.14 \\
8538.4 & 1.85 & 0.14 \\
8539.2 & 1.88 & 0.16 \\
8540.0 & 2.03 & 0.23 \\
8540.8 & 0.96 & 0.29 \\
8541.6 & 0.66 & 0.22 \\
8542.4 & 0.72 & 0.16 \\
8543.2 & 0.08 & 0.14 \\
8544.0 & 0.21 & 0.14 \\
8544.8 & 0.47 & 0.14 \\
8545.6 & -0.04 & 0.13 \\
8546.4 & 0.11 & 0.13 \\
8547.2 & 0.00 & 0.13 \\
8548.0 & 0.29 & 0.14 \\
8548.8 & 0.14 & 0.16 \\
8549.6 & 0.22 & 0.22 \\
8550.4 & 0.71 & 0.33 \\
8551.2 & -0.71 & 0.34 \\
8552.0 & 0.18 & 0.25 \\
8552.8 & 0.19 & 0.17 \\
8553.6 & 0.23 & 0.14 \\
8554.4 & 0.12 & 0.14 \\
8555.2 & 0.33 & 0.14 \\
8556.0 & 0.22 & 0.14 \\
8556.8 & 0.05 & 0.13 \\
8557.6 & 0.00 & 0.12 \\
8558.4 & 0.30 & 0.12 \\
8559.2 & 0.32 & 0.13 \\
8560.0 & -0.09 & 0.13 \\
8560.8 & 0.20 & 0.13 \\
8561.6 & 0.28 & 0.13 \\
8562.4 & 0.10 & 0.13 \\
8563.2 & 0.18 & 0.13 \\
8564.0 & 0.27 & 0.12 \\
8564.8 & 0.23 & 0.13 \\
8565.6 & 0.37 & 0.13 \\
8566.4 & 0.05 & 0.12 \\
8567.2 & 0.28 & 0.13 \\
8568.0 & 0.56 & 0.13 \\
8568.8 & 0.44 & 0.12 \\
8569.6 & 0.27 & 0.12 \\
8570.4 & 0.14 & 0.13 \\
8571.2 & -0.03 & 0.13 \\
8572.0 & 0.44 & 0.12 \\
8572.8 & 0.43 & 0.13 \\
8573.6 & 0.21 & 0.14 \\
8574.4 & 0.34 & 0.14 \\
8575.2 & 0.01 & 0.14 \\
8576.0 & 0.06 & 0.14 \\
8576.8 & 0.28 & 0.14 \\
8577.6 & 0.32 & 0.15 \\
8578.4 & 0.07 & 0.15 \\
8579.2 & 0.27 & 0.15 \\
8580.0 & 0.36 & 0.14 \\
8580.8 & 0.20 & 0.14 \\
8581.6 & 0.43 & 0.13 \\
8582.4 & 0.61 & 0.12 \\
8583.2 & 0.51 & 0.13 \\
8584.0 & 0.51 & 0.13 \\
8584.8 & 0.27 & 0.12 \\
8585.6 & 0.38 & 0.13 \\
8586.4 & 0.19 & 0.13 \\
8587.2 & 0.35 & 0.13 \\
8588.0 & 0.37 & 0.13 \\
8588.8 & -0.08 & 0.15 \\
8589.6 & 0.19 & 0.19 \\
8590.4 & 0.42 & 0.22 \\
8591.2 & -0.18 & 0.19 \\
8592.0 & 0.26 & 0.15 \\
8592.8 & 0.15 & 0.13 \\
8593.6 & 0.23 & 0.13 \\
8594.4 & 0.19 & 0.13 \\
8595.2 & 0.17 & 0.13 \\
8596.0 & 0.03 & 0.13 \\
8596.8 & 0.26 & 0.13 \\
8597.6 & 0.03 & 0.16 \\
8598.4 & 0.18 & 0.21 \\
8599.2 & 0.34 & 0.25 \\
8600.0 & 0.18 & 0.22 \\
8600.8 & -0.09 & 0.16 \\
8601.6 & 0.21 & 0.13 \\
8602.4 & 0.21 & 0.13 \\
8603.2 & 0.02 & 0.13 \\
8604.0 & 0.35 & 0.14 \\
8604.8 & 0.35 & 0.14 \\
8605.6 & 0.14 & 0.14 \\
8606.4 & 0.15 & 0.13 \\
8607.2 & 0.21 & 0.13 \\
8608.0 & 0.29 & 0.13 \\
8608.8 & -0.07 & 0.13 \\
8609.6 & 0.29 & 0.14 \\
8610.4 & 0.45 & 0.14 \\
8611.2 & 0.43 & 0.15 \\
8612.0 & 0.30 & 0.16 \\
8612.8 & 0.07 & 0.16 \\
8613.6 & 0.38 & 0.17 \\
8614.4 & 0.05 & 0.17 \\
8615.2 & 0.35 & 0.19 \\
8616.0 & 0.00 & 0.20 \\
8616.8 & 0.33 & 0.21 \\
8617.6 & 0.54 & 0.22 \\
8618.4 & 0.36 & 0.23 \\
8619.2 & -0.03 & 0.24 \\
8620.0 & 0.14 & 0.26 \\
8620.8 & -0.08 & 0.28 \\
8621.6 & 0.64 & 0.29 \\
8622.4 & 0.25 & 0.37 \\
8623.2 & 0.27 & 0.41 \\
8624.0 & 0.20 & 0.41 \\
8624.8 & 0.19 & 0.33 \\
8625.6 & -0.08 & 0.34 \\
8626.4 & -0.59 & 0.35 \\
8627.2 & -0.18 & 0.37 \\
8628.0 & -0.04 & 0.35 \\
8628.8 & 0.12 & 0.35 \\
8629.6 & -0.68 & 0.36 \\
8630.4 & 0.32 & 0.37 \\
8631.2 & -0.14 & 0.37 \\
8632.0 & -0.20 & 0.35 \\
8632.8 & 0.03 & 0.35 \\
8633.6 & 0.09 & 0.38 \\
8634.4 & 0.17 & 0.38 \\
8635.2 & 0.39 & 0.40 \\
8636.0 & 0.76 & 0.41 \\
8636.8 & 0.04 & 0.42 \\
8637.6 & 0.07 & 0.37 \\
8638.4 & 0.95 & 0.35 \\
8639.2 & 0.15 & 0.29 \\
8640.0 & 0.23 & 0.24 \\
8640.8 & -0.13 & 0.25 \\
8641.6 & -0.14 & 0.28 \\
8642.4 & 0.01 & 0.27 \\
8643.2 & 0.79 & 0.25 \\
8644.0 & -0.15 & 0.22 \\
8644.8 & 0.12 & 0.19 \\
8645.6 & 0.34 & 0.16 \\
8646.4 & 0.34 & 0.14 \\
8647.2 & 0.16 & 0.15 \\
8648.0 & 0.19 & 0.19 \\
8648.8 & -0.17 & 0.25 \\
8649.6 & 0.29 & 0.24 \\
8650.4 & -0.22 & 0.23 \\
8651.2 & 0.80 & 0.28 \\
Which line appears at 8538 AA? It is Hgamma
